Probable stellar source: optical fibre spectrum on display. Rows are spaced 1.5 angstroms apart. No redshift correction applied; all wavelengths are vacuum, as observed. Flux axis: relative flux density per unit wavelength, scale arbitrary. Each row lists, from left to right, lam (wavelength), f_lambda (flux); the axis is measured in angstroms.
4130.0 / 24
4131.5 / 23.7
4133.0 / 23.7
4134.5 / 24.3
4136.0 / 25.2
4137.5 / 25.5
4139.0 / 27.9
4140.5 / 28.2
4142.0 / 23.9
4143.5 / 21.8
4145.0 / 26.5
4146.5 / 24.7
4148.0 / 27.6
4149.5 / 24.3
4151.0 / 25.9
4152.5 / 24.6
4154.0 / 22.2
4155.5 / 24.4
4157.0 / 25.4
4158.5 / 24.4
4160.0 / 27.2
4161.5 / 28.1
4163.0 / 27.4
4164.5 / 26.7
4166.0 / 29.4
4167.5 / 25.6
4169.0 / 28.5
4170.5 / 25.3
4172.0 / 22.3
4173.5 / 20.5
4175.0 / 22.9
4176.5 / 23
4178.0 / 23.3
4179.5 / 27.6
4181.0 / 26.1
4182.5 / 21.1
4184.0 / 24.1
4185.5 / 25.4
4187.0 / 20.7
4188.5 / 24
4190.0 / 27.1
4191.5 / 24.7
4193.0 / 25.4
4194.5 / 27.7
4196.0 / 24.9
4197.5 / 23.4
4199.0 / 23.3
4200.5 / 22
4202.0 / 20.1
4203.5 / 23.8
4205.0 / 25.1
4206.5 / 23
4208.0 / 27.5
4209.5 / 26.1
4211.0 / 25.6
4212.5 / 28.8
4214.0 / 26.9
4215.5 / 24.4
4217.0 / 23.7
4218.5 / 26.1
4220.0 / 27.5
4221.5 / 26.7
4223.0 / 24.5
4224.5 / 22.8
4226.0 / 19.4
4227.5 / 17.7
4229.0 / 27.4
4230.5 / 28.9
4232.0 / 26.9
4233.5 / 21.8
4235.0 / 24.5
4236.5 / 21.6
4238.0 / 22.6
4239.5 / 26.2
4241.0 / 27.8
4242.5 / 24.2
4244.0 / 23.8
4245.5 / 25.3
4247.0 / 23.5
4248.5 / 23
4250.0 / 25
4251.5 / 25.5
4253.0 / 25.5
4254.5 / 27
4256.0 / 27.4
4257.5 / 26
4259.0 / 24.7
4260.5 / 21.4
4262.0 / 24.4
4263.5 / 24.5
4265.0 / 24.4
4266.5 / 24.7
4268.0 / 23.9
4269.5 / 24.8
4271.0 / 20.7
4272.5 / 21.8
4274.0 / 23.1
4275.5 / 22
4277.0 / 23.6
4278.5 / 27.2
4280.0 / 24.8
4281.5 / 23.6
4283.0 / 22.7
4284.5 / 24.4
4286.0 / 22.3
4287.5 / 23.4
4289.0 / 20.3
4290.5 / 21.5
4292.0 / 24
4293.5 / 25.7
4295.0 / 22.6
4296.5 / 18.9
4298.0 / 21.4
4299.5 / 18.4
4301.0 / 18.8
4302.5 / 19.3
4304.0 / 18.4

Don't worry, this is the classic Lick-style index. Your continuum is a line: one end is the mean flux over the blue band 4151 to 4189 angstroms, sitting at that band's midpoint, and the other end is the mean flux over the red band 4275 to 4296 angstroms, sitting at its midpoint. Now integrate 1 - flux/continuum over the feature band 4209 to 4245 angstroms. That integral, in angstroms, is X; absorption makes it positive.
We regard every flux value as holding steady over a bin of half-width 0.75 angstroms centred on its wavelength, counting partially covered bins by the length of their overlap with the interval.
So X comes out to -1.0 angstroms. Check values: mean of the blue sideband 24.8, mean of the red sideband 23.4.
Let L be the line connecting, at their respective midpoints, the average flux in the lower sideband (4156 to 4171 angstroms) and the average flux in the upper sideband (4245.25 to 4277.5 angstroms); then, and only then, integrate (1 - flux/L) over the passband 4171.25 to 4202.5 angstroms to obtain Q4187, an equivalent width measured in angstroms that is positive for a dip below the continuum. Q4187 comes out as 2.8 angstroms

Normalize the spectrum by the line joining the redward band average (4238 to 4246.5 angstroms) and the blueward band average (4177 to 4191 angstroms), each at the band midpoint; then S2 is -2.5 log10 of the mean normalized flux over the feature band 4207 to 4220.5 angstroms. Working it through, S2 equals -0.06 mag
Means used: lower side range 24.4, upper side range 25.2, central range 26.2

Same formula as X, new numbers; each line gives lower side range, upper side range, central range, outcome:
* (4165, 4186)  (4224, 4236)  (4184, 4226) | -1.1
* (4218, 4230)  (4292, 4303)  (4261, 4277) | -0.9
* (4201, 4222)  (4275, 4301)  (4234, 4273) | -0.9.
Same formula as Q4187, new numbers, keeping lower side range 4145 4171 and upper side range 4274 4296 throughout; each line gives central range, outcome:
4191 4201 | 0.3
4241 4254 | -0.3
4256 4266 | -0.3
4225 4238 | 0.5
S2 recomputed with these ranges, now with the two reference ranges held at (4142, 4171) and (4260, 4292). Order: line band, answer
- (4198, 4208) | 0.07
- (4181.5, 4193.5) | 0.05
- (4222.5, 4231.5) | 0.04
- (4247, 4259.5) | -0.07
